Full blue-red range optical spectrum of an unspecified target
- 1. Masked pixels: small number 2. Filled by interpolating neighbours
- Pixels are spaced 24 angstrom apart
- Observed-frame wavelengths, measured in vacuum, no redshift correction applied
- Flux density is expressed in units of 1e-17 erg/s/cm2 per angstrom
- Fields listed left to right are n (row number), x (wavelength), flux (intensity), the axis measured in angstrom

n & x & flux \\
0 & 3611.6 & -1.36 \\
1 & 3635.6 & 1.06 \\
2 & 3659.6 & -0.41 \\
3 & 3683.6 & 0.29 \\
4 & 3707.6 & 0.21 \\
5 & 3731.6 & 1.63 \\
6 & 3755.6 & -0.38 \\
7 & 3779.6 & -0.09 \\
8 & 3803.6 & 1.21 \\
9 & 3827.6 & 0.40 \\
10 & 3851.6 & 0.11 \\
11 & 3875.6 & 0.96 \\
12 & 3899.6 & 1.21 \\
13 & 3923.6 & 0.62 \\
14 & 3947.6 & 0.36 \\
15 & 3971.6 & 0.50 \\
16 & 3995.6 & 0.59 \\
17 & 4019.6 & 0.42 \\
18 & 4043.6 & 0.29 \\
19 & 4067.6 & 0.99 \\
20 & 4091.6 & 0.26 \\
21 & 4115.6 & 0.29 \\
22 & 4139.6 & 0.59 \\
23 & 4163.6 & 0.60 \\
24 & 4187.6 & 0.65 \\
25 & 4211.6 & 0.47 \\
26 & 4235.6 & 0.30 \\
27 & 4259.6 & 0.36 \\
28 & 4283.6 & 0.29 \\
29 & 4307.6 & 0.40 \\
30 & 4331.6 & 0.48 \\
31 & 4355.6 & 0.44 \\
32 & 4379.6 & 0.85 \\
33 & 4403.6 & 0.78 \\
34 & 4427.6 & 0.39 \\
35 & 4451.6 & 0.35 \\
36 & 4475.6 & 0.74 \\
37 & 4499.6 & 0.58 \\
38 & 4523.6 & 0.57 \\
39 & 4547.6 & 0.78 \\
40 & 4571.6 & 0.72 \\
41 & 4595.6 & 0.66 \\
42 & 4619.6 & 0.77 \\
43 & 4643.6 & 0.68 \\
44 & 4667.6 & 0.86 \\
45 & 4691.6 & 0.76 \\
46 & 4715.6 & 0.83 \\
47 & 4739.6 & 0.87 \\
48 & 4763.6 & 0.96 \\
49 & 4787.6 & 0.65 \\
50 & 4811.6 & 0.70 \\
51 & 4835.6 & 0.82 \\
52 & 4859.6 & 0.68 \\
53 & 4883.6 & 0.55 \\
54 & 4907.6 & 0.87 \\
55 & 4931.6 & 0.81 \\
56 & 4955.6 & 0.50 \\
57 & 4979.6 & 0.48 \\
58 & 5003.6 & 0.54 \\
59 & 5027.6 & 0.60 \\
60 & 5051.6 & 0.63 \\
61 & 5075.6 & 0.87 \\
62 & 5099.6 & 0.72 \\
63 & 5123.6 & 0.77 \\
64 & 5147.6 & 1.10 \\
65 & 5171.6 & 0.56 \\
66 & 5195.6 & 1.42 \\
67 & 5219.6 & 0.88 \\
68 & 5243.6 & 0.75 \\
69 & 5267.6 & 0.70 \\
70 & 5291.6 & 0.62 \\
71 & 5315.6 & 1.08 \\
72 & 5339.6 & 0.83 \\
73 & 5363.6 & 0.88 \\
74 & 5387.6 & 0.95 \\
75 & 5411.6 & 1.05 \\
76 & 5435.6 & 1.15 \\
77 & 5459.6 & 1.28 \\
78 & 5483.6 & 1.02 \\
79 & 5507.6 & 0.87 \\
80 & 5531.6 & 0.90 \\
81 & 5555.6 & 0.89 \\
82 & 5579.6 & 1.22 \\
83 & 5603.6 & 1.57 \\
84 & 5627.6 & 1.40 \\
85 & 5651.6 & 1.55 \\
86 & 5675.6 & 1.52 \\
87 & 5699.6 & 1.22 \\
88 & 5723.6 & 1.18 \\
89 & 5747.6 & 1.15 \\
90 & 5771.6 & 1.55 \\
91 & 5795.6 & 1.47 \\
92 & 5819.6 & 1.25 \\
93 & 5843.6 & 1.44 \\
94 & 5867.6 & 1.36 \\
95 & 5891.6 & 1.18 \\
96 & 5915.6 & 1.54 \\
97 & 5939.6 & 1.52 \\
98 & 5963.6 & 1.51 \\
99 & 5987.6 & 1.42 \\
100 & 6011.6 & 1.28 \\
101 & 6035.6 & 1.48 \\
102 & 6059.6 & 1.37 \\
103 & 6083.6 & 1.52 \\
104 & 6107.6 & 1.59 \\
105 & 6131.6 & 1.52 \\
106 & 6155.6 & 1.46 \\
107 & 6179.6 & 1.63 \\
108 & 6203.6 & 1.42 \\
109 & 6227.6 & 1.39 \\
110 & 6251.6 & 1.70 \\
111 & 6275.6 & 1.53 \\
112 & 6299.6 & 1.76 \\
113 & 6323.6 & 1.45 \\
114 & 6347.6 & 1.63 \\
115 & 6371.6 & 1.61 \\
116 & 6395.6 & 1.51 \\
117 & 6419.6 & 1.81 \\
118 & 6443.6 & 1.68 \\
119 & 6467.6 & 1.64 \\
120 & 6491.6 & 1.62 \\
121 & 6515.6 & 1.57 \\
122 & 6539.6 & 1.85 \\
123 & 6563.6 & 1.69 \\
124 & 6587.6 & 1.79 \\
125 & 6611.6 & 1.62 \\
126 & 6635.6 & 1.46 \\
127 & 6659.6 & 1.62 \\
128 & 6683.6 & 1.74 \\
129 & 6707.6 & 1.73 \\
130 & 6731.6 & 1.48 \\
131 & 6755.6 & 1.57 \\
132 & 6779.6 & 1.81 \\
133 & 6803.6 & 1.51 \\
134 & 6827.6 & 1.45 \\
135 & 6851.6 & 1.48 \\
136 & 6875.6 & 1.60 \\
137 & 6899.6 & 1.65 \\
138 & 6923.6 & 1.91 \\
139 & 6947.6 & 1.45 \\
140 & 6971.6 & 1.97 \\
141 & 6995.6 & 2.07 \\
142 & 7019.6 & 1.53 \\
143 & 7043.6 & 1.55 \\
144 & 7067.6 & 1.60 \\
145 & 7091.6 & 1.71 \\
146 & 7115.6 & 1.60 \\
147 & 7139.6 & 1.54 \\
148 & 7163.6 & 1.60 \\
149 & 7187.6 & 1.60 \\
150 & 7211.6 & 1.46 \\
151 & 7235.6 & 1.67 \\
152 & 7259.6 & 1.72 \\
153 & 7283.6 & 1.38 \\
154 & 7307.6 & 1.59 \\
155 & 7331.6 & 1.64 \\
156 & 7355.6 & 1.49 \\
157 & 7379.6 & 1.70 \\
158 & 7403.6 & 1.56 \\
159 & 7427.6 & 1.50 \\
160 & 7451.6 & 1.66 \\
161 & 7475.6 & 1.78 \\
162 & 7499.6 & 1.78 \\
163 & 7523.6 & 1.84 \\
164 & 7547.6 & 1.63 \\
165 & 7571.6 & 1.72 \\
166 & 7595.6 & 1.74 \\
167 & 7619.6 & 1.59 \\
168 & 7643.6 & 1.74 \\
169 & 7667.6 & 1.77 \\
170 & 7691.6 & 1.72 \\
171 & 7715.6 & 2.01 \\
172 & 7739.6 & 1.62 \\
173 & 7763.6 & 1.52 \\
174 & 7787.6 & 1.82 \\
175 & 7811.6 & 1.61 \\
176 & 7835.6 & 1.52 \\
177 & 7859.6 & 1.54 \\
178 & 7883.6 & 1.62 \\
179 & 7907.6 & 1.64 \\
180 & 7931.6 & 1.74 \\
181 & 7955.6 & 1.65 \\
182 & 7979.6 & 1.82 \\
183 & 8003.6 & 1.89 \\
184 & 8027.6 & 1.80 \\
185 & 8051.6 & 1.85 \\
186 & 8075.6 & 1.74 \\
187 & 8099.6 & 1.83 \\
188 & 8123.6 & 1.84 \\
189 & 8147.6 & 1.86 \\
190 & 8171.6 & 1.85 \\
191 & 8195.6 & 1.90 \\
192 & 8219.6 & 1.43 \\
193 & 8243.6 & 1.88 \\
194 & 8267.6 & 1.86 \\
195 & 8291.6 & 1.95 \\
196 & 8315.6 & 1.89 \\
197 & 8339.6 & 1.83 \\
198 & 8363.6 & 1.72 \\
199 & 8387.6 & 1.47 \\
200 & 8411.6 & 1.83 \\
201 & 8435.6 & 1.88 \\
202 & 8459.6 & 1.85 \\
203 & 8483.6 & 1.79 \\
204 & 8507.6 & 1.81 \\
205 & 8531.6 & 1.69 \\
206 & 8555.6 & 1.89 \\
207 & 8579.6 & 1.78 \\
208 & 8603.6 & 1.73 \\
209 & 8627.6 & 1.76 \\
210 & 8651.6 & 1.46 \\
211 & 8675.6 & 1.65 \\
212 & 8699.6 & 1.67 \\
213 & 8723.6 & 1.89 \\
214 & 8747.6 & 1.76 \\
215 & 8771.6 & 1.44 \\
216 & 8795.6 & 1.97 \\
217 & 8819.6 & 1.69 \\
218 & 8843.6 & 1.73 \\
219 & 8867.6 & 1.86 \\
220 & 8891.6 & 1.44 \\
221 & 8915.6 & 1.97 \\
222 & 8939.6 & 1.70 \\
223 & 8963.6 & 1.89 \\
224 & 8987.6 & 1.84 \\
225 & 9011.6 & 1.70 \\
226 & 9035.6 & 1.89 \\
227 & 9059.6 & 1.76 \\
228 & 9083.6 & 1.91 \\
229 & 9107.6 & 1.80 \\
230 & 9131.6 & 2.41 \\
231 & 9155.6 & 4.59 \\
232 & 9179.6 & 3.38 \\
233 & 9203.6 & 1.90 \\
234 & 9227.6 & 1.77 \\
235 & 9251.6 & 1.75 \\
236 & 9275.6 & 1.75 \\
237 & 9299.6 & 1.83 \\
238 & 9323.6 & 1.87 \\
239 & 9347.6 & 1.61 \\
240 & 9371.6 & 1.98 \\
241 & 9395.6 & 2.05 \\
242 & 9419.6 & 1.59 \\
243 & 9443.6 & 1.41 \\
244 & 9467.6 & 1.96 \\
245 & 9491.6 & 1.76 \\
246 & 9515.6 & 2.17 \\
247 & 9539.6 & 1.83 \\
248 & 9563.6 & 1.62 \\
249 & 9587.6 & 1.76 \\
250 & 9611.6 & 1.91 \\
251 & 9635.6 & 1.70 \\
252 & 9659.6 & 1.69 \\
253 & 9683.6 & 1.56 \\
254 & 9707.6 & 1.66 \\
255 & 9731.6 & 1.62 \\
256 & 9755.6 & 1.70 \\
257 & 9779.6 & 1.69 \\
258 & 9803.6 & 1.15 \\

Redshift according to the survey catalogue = 0.39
